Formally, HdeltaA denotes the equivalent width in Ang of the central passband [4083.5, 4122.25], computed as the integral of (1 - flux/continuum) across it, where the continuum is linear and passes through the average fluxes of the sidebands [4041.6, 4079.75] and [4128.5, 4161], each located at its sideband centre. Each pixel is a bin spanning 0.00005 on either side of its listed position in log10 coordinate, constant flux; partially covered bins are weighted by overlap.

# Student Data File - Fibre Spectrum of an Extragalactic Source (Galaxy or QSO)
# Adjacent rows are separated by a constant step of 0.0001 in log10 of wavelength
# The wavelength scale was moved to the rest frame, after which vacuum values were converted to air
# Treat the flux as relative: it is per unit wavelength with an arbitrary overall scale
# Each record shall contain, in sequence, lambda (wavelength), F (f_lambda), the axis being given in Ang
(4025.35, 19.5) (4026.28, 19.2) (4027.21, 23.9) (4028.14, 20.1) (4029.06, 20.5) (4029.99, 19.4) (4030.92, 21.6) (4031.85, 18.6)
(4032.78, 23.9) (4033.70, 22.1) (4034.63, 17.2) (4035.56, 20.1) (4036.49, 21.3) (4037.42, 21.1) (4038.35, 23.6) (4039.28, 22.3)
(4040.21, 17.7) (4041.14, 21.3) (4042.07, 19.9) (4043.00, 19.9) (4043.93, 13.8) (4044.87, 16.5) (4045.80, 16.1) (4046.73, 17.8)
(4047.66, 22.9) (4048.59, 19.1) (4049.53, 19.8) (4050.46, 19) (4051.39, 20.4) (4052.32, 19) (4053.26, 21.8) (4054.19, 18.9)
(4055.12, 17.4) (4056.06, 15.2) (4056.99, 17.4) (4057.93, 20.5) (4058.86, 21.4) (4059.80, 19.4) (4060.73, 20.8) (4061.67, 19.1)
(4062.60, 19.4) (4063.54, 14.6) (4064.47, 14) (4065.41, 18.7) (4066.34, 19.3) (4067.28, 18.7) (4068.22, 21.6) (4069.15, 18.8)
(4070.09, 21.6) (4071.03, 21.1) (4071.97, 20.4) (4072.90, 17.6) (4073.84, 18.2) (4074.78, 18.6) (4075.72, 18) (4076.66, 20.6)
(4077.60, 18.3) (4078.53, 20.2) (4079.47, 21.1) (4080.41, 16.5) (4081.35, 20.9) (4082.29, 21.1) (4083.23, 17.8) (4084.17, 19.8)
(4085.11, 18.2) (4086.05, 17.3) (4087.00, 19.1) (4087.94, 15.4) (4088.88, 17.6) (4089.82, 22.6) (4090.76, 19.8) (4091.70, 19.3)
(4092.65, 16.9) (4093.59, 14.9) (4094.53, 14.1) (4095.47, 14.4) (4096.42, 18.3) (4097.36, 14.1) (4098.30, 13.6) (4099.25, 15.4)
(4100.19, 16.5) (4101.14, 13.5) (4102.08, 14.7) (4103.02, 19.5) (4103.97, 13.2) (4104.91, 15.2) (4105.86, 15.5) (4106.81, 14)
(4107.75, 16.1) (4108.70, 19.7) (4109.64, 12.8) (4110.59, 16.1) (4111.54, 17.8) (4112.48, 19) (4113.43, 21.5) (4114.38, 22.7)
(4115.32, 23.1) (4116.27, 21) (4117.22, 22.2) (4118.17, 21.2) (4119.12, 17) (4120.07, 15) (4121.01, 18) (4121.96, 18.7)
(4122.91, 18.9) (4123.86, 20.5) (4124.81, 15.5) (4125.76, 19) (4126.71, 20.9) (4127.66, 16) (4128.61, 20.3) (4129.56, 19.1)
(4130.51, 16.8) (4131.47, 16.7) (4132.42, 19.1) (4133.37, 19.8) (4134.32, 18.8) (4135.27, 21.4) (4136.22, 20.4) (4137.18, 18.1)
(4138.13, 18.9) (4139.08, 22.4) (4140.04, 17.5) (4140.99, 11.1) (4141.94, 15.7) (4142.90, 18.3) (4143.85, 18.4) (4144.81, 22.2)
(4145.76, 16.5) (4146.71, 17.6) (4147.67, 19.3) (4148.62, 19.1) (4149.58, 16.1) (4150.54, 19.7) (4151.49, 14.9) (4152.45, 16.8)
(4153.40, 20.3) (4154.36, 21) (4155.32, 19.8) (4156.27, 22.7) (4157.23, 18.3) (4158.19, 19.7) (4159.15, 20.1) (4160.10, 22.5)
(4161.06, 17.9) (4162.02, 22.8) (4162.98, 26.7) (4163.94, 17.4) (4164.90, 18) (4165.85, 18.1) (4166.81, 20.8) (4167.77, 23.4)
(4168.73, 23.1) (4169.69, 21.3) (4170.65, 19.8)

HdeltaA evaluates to 2.93 Ang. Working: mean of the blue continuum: 18.9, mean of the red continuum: 18.8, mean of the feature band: 17.4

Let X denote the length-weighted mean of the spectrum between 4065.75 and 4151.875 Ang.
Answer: 18.2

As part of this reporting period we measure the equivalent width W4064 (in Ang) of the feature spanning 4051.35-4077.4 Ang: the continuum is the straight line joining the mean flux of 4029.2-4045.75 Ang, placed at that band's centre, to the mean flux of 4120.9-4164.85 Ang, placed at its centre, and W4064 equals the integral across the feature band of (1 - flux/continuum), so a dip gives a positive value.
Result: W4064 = 0.9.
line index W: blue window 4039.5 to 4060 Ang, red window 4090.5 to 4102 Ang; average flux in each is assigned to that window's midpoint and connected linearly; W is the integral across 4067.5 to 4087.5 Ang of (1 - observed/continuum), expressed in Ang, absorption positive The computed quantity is -2.7 Ang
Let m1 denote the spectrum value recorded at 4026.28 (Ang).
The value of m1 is 19.2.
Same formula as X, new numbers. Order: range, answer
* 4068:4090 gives 19.2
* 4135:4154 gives 18.2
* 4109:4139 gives 19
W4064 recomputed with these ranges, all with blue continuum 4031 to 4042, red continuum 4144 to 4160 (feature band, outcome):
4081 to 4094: 0.9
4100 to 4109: 1.9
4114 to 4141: 0.5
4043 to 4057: 1.5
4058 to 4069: 0.8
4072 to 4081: 0.6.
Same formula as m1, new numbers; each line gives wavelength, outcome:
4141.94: 15.7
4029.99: 19.4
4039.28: 22.3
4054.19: 18.9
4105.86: 15.5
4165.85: 18.1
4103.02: 19.5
